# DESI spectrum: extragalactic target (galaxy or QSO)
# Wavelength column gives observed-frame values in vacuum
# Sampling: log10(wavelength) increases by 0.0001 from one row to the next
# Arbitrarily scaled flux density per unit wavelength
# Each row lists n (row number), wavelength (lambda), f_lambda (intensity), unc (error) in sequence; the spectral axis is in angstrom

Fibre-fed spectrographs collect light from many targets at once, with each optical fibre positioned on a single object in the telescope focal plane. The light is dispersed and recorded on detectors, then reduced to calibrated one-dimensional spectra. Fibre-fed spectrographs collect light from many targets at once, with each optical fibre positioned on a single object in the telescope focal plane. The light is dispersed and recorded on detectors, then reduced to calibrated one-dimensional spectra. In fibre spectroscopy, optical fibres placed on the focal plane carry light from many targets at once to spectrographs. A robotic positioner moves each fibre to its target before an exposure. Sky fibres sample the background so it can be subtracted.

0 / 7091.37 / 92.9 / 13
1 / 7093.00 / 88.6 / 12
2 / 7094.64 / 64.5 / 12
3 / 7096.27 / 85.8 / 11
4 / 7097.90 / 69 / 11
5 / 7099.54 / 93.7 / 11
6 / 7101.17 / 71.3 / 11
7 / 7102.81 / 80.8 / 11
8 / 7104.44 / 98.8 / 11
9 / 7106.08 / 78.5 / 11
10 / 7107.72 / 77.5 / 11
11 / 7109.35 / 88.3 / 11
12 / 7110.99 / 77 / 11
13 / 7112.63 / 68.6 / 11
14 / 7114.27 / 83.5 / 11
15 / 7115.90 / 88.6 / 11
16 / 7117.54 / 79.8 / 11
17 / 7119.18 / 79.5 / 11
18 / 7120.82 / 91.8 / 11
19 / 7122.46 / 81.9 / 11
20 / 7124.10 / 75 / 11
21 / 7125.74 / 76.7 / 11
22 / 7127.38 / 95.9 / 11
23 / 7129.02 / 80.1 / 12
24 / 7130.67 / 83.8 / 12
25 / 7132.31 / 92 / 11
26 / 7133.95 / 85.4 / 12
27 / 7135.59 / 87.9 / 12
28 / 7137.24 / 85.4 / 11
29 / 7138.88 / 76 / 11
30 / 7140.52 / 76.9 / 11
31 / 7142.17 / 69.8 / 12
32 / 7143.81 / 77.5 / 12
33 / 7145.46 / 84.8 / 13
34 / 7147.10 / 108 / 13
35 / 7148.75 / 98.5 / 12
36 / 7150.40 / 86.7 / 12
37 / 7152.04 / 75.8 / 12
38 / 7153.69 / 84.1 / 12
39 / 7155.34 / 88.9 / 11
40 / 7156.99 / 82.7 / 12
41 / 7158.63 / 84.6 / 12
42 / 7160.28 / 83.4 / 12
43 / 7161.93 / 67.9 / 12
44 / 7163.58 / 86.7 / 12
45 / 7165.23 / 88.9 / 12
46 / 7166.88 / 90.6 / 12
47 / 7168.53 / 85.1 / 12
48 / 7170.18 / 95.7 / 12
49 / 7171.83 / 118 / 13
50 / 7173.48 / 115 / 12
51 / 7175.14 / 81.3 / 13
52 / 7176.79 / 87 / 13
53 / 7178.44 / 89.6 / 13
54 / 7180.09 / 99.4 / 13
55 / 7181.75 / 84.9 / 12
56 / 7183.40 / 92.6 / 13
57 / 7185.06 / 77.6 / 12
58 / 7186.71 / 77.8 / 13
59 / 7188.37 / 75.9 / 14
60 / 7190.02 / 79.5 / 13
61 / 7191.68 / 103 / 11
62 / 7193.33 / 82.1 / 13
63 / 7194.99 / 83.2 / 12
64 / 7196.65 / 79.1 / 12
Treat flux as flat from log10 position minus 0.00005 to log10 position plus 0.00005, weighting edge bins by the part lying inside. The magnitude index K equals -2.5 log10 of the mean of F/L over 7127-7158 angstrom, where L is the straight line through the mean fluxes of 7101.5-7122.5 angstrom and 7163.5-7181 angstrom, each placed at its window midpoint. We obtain 0.04 mag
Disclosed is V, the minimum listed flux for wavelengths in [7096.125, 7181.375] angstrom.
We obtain 67.9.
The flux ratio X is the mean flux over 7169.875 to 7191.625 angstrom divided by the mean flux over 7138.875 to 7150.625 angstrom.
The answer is 1.06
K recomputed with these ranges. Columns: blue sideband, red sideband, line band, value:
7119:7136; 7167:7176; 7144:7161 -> 0.060 mag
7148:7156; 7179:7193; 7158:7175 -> -0.058 mag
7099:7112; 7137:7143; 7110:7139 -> -0.050 mag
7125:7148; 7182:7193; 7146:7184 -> -0.073 mag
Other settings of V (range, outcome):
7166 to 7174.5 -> 85.1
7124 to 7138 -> 75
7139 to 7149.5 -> 69.8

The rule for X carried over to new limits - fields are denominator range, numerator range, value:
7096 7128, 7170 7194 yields 1.10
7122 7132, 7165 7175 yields 1.19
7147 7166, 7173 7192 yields 1.03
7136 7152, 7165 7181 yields 1.13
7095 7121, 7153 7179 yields 1.10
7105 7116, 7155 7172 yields 1.09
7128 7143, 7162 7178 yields 1.13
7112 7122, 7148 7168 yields 1.03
